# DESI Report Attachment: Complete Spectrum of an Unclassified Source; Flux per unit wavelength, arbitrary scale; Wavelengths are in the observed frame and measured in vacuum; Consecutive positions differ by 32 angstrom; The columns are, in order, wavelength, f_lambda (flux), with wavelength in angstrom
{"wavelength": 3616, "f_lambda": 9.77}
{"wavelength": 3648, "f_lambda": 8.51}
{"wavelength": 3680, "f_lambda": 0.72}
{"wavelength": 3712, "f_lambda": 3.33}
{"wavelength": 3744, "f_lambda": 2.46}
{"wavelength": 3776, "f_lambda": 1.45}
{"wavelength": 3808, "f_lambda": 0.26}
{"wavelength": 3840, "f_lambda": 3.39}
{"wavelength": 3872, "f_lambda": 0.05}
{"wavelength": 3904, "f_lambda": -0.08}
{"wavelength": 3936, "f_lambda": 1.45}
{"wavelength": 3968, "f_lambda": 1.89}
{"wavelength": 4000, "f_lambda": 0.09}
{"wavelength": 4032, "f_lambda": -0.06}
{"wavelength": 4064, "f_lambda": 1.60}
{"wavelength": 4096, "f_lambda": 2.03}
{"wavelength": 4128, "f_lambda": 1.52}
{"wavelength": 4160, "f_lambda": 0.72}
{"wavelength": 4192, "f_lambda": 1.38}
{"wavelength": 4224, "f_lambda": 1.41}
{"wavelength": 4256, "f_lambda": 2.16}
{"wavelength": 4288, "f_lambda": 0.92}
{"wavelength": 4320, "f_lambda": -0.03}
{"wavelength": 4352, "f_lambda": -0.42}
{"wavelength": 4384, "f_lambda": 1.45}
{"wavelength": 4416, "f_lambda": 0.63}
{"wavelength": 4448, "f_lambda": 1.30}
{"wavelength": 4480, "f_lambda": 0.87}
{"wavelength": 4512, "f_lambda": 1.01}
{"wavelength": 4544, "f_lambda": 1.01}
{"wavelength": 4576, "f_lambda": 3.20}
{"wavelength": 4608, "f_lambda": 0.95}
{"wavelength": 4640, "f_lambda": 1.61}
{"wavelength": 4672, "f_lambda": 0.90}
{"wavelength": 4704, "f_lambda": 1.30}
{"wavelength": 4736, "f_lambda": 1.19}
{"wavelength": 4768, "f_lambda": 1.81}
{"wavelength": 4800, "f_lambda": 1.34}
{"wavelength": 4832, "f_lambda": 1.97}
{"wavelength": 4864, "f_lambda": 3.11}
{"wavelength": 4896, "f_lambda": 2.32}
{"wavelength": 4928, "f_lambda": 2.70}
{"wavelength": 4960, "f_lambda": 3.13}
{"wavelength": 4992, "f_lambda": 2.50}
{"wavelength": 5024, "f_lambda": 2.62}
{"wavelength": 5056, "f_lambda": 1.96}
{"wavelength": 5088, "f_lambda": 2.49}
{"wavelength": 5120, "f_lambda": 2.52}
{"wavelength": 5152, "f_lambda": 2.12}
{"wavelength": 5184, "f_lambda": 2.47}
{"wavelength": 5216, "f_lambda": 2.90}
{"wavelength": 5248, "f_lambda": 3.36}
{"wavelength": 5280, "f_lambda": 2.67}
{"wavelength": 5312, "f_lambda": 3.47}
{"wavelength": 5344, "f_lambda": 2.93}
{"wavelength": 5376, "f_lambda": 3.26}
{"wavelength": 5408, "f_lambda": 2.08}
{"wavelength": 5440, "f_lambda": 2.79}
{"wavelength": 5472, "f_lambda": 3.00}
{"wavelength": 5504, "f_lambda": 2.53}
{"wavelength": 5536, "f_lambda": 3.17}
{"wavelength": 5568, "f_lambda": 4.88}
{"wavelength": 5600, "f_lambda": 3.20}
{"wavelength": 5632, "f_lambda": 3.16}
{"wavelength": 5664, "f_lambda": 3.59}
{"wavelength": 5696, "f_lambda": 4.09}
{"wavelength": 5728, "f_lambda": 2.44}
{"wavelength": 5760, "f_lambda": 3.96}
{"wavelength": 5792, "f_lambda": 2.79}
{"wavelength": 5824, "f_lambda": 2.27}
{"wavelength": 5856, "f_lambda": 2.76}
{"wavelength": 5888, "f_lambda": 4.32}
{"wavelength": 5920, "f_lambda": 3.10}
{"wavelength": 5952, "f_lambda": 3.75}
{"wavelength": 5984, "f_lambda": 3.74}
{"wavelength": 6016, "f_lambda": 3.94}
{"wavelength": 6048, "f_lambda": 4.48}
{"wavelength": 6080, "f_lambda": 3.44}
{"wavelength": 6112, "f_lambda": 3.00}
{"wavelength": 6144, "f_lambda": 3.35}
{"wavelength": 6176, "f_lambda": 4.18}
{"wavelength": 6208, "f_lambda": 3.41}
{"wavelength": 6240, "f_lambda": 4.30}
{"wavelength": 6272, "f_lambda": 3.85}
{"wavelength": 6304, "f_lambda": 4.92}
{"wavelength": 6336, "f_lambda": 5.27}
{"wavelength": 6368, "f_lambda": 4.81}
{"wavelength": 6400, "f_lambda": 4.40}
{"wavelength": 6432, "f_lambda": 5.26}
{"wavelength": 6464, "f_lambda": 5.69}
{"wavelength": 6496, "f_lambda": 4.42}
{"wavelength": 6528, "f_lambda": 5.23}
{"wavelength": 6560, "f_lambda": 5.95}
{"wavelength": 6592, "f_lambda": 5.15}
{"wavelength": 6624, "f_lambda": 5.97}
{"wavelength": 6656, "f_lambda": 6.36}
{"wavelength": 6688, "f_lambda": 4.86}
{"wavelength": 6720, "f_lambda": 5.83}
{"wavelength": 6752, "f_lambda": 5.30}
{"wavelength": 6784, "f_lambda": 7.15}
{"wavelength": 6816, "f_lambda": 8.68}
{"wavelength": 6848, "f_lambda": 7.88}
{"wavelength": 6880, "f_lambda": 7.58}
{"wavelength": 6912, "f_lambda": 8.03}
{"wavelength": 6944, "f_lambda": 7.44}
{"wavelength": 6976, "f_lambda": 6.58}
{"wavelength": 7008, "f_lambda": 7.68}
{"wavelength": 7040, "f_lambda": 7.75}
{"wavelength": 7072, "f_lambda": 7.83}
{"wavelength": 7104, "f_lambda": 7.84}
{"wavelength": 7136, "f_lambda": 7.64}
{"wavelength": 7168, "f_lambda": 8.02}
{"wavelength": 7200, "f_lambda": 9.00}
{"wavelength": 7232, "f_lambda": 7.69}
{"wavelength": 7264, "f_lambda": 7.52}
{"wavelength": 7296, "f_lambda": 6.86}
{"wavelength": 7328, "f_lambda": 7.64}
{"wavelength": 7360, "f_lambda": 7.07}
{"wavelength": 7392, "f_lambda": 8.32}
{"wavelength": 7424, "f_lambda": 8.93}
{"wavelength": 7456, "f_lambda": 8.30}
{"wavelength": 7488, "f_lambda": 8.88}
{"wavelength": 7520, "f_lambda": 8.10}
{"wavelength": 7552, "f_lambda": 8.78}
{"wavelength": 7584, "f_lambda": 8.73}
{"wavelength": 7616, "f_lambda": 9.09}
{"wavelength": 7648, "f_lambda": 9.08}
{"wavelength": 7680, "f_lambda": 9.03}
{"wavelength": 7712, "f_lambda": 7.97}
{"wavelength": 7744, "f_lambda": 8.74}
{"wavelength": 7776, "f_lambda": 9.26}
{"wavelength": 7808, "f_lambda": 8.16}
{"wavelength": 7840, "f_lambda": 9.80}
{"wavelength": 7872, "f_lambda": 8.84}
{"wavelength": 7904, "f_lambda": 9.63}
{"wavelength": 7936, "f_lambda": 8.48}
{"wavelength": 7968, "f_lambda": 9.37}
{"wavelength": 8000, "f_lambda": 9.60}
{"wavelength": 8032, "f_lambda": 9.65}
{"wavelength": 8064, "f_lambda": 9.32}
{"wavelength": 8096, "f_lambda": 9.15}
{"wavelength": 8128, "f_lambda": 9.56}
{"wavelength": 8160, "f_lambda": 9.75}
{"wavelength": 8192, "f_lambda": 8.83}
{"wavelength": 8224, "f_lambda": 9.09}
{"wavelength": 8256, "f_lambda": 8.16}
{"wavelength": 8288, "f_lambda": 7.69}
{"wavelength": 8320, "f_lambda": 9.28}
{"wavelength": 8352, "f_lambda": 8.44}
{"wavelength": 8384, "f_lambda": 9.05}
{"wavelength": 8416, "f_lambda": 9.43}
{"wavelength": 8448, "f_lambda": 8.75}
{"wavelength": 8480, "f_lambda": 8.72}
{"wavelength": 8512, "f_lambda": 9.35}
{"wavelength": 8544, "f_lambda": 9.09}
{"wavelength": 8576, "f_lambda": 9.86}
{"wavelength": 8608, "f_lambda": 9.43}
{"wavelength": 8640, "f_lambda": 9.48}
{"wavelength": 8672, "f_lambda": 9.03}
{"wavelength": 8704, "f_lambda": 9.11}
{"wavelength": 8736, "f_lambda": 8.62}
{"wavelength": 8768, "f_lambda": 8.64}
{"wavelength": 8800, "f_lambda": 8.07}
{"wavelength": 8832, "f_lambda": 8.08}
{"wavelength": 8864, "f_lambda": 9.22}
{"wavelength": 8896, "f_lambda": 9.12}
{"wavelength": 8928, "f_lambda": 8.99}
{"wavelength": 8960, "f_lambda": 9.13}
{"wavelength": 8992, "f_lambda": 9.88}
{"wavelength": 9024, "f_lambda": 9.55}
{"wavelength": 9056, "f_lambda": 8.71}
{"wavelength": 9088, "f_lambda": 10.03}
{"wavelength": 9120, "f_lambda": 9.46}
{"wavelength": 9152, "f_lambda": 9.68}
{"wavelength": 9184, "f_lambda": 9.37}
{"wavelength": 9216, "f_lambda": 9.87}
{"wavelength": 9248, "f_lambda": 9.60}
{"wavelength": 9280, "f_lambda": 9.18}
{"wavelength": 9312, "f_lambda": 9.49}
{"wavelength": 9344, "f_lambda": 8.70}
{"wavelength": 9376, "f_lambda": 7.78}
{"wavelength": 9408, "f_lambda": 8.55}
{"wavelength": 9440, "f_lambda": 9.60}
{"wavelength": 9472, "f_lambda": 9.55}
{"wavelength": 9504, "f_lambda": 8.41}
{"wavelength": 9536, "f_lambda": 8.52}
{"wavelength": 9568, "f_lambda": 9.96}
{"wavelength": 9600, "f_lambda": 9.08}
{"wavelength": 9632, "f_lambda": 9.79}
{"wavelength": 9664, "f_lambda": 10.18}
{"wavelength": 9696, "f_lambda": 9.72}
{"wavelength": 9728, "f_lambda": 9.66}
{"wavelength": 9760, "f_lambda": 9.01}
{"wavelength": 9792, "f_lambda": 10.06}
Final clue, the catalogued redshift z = 0.70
